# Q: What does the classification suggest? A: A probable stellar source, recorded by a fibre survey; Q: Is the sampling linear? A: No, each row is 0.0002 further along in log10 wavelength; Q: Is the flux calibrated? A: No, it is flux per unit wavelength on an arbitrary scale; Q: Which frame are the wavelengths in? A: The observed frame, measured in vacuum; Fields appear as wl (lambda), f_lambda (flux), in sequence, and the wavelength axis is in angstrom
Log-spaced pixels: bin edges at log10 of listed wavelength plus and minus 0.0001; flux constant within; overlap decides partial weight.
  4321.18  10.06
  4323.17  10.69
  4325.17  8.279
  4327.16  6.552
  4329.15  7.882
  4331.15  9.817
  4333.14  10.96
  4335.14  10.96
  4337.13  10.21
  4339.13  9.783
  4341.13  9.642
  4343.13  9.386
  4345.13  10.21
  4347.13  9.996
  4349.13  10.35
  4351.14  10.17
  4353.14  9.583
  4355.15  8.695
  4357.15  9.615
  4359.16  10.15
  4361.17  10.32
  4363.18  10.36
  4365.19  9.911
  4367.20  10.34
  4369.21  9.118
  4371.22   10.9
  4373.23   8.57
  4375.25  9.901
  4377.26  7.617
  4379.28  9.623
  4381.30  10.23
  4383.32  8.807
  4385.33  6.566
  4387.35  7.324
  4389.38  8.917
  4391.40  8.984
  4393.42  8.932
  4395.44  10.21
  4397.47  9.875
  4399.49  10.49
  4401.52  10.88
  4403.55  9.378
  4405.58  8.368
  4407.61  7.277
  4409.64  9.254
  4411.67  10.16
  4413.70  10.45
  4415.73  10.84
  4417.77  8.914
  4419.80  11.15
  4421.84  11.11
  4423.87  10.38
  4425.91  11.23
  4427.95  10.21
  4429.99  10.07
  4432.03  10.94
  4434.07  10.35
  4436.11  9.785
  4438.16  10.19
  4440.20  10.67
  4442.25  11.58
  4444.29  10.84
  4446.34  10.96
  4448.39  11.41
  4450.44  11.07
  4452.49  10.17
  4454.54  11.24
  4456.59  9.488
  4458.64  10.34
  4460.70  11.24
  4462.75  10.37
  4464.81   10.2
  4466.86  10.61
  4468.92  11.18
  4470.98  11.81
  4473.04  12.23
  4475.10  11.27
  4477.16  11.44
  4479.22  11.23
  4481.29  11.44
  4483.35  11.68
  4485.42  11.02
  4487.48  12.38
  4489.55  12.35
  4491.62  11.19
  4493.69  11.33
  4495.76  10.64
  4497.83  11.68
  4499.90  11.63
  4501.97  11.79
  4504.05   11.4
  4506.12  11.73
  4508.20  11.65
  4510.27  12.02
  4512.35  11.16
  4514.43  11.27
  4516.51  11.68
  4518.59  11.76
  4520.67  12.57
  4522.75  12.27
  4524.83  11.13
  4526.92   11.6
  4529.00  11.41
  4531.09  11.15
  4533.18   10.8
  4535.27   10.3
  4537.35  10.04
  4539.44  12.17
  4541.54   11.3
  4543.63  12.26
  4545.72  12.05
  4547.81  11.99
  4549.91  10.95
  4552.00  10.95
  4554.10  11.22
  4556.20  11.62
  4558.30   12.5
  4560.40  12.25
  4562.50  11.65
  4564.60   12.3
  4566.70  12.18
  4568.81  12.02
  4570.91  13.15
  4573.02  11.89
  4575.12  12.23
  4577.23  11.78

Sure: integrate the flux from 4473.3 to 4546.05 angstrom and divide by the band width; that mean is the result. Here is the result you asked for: 11.5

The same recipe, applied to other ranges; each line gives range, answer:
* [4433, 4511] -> 11.1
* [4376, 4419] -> 9.21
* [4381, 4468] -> 10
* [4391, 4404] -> 9.88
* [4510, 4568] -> 11.6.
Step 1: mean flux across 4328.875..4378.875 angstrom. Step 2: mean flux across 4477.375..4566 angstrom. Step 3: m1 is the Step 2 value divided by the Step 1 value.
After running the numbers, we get 1.18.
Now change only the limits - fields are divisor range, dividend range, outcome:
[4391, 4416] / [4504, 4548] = 1.20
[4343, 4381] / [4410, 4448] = 1.08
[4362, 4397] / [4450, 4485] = 1.19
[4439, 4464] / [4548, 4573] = 1.10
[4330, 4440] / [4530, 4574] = 1.19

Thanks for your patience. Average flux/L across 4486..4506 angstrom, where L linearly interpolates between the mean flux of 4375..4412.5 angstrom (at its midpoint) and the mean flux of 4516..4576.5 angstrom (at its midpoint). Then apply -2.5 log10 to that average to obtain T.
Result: -0.07 mag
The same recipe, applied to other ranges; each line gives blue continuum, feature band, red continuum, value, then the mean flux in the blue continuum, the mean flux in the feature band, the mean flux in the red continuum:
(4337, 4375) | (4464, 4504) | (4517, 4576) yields -0.03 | 9.85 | 11.4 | 11.7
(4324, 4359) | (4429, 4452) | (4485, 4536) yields 0.00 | 9.55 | 10.7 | 11.5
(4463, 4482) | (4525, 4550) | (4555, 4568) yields 0.05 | 11.2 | 11.3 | 12.1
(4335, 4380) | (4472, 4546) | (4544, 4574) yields -0.01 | 9.78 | 11.5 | 11.9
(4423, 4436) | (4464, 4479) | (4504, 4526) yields -0.02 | 10.5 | 11.3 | 11.7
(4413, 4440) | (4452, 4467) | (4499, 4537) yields 0.04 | 10.4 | 10.5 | 11.5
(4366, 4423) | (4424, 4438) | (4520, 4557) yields -0.05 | 9.44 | 10.4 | 11.4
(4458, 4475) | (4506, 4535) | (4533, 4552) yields -0.03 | 11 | 11.5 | 11.3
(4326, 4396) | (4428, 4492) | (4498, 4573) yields -0.03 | 9.44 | 11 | 11.7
